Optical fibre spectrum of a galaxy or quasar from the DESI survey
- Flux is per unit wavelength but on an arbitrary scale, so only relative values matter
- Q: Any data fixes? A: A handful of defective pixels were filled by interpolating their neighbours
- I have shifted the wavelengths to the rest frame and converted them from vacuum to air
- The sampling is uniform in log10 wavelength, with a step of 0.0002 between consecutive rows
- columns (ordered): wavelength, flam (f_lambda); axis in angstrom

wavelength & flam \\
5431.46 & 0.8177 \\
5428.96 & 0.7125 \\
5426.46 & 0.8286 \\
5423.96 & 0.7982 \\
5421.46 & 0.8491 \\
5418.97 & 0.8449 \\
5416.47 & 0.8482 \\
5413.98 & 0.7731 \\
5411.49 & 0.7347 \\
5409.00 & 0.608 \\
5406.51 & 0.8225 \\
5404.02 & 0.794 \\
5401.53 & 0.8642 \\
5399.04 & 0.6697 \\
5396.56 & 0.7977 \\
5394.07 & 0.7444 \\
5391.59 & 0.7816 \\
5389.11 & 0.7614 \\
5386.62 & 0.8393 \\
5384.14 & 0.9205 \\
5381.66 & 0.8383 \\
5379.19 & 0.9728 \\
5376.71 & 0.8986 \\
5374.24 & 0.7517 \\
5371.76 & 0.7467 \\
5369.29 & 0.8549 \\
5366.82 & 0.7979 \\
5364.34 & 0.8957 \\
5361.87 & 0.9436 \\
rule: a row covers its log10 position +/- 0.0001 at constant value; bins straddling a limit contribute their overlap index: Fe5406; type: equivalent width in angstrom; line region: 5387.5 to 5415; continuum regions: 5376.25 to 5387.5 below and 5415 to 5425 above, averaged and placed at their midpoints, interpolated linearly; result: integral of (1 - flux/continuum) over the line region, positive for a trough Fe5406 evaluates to 3.32 angstrom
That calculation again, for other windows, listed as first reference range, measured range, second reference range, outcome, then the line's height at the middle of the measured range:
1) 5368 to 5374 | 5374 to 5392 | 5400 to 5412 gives -1.63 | 0.783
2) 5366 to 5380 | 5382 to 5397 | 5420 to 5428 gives 0.37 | 0.83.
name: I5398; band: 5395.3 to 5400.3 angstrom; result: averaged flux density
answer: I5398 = 0.734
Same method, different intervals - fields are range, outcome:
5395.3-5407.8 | 0.789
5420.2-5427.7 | 0.826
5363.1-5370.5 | 0.849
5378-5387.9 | 0.892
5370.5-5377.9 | 0.799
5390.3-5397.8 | 0.775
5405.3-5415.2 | 0.734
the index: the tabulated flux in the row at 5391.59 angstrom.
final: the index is 0.7816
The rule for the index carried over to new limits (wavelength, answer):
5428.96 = 0.7125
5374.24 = 0.7517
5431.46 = 0.8177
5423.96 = 0.7982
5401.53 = 0.8642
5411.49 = 0.7347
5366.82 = 0.7979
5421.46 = 0.8491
